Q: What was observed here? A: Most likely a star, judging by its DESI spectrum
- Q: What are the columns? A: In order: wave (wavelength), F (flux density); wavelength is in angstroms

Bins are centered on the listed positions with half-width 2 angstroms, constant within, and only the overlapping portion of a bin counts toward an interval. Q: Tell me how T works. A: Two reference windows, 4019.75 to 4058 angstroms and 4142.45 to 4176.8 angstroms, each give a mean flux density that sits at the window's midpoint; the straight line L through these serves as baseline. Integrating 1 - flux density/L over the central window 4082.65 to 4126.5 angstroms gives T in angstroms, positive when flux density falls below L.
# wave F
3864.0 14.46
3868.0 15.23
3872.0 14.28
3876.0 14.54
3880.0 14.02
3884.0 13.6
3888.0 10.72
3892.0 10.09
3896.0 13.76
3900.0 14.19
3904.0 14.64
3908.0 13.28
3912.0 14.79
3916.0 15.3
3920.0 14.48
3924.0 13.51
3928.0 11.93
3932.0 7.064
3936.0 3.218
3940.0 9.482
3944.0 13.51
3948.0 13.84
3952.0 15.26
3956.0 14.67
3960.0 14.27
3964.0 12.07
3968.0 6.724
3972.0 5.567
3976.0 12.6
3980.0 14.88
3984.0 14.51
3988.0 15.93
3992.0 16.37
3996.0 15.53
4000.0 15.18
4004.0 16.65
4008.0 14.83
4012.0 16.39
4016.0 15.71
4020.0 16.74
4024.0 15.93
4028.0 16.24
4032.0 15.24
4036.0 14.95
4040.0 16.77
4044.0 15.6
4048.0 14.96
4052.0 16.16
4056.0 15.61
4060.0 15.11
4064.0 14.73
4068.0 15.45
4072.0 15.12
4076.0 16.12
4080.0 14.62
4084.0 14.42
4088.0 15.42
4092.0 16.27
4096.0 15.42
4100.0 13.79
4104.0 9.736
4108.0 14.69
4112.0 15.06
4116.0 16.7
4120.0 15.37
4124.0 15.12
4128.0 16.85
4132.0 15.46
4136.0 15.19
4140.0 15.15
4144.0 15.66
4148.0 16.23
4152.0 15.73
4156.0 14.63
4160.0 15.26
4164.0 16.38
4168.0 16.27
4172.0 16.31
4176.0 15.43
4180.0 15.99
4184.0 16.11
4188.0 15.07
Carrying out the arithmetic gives 2.8 angstroms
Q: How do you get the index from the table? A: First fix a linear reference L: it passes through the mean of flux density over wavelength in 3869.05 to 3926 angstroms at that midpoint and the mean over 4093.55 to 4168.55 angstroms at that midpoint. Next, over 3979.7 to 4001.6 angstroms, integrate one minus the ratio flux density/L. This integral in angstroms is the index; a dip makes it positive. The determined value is -1.8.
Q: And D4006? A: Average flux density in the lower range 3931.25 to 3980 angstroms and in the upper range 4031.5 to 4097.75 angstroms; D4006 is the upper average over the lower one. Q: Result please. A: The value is 1.4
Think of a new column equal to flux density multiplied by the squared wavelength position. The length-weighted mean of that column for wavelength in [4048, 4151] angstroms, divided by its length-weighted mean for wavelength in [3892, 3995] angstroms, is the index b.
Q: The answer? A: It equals 1.3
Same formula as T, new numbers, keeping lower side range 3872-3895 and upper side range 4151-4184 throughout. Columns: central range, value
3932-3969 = 5.9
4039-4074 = -2.1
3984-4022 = -4.9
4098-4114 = 1.9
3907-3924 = -1.7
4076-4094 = -0.5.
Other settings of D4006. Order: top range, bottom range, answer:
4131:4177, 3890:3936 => 1.24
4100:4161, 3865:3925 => 1.09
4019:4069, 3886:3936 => 1.26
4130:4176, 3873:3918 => 1.15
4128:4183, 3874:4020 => 1.19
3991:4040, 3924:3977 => 1.46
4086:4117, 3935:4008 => 1.12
